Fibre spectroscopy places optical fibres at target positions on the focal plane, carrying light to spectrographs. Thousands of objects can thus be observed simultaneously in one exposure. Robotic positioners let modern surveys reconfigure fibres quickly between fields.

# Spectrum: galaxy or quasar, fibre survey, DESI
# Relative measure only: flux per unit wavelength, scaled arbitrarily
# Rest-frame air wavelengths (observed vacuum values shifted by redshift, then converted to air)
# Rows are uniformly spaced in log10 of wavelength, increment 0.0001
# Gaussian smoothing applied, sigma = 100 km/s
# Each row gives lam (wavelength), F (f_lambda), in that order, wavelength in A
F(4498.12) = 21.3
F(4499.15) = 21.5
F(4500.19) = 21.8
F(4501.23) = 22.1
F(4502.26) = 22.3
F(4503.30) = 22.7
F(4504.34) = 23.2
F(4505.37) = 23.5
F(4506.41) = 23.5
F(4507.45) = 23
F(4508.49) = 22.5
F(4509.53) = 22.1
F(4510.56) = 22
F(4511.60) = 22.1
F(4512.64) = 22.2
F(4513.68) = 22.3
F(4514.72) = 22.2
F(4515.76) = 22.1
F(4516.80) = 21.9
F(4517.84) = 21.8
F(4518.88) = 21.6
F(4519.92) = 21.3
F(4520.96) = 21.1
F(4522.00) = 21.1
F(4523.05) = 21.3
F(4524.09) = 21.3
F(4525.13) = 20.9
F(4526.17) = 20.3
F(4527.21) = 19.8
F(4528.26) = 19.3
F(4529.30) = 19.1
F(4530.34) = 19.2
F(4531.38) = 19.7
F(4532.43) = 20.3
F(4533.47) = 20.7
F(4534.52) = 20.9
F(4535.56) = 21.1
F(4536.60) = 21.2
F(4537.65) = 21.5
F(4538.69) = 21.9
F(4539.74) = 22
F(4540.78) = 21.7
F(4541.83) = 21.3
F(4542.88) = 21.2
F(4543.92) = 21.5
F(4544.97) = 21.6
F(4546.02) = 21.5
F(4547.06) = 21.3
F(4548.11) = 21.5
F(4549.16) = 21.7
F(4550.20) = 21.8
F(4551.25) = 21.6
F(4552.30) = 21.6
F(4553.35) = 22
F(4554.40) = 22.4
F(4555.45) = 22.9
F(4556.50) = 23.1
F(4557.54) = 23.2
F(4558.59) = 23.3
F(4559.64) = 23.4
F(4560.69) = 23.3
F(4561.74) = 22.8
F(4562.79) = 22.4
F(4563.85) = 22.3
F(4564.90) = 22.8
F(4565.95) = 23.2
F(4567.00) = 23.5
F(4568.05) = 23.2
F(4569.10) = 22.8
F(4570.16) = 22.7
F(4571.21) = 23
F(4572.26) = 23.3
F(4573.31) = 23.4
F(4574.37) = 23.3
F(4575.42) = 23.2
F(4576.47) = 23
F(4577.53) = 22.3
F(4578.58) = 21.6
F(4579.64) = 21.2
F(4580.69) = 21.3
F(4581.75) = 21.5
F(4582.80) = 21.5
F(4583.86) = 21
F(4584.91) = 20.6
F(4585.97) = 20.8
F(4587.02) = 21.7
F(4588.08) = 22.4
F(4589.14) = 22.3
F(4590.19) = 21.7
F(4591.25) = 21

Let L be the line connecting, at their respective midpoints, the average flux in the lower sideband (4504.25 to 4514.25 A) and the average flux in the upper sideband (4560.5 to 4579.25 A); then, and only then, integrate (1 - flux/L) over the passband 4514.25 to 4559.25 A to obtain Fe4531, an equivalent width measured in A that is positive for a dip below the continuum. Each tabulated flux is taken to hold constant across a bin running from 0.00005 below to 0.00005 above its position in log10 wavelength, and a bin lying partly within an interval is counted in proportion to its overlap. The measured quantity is 2.7 A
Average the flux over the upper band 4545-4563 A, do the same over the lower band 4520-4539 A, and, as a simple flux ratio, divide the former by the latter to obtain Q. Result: 1.08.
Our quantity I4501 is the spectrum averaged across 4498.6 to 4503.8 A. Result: 22.1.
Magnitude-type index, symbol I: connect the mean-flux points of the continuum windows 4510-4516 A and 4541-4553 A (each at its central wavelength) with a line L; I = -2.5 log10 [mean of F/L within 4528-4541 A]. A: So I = 0.05 mag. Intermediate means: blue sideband 22.2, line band 20.7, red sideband 21.5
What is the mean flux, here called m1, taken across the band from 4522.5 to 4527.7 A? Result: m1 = 20.7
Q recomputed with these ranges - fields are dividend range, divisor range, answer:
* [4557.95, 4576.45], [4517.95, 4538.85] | 1.11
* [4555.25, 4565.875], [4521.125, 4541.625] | 1.11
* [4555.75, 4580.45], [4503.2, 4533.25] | 1.07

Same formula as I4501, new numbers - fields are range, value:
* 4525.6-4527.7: 20.1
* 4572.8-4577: 23.2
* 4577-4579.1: 22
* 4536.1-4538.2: 21.4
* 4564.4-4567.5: 23.2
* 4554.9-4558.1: 23.1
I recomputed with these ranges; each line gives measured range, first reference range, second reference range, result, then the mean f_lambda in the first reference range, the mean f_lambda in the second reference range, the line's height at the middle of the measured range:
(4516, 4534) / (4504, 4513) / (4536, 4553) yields 0.078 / 22.7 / 21.6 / 22.2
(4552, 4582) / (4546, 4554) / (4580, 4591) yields -0.056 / 21.6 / 21.5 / 21.6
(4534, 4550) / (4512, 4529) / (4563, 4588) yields 0.009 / 21.3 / 22.3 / 21.7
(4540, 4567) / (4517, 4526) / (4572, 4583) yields -0.018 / 21.3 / 22.3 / 21.9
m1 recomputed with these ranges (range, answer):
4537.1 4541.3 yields 21.8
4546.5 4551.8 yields 21.6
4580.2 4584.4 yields 21.3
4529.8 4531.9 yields 19.5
